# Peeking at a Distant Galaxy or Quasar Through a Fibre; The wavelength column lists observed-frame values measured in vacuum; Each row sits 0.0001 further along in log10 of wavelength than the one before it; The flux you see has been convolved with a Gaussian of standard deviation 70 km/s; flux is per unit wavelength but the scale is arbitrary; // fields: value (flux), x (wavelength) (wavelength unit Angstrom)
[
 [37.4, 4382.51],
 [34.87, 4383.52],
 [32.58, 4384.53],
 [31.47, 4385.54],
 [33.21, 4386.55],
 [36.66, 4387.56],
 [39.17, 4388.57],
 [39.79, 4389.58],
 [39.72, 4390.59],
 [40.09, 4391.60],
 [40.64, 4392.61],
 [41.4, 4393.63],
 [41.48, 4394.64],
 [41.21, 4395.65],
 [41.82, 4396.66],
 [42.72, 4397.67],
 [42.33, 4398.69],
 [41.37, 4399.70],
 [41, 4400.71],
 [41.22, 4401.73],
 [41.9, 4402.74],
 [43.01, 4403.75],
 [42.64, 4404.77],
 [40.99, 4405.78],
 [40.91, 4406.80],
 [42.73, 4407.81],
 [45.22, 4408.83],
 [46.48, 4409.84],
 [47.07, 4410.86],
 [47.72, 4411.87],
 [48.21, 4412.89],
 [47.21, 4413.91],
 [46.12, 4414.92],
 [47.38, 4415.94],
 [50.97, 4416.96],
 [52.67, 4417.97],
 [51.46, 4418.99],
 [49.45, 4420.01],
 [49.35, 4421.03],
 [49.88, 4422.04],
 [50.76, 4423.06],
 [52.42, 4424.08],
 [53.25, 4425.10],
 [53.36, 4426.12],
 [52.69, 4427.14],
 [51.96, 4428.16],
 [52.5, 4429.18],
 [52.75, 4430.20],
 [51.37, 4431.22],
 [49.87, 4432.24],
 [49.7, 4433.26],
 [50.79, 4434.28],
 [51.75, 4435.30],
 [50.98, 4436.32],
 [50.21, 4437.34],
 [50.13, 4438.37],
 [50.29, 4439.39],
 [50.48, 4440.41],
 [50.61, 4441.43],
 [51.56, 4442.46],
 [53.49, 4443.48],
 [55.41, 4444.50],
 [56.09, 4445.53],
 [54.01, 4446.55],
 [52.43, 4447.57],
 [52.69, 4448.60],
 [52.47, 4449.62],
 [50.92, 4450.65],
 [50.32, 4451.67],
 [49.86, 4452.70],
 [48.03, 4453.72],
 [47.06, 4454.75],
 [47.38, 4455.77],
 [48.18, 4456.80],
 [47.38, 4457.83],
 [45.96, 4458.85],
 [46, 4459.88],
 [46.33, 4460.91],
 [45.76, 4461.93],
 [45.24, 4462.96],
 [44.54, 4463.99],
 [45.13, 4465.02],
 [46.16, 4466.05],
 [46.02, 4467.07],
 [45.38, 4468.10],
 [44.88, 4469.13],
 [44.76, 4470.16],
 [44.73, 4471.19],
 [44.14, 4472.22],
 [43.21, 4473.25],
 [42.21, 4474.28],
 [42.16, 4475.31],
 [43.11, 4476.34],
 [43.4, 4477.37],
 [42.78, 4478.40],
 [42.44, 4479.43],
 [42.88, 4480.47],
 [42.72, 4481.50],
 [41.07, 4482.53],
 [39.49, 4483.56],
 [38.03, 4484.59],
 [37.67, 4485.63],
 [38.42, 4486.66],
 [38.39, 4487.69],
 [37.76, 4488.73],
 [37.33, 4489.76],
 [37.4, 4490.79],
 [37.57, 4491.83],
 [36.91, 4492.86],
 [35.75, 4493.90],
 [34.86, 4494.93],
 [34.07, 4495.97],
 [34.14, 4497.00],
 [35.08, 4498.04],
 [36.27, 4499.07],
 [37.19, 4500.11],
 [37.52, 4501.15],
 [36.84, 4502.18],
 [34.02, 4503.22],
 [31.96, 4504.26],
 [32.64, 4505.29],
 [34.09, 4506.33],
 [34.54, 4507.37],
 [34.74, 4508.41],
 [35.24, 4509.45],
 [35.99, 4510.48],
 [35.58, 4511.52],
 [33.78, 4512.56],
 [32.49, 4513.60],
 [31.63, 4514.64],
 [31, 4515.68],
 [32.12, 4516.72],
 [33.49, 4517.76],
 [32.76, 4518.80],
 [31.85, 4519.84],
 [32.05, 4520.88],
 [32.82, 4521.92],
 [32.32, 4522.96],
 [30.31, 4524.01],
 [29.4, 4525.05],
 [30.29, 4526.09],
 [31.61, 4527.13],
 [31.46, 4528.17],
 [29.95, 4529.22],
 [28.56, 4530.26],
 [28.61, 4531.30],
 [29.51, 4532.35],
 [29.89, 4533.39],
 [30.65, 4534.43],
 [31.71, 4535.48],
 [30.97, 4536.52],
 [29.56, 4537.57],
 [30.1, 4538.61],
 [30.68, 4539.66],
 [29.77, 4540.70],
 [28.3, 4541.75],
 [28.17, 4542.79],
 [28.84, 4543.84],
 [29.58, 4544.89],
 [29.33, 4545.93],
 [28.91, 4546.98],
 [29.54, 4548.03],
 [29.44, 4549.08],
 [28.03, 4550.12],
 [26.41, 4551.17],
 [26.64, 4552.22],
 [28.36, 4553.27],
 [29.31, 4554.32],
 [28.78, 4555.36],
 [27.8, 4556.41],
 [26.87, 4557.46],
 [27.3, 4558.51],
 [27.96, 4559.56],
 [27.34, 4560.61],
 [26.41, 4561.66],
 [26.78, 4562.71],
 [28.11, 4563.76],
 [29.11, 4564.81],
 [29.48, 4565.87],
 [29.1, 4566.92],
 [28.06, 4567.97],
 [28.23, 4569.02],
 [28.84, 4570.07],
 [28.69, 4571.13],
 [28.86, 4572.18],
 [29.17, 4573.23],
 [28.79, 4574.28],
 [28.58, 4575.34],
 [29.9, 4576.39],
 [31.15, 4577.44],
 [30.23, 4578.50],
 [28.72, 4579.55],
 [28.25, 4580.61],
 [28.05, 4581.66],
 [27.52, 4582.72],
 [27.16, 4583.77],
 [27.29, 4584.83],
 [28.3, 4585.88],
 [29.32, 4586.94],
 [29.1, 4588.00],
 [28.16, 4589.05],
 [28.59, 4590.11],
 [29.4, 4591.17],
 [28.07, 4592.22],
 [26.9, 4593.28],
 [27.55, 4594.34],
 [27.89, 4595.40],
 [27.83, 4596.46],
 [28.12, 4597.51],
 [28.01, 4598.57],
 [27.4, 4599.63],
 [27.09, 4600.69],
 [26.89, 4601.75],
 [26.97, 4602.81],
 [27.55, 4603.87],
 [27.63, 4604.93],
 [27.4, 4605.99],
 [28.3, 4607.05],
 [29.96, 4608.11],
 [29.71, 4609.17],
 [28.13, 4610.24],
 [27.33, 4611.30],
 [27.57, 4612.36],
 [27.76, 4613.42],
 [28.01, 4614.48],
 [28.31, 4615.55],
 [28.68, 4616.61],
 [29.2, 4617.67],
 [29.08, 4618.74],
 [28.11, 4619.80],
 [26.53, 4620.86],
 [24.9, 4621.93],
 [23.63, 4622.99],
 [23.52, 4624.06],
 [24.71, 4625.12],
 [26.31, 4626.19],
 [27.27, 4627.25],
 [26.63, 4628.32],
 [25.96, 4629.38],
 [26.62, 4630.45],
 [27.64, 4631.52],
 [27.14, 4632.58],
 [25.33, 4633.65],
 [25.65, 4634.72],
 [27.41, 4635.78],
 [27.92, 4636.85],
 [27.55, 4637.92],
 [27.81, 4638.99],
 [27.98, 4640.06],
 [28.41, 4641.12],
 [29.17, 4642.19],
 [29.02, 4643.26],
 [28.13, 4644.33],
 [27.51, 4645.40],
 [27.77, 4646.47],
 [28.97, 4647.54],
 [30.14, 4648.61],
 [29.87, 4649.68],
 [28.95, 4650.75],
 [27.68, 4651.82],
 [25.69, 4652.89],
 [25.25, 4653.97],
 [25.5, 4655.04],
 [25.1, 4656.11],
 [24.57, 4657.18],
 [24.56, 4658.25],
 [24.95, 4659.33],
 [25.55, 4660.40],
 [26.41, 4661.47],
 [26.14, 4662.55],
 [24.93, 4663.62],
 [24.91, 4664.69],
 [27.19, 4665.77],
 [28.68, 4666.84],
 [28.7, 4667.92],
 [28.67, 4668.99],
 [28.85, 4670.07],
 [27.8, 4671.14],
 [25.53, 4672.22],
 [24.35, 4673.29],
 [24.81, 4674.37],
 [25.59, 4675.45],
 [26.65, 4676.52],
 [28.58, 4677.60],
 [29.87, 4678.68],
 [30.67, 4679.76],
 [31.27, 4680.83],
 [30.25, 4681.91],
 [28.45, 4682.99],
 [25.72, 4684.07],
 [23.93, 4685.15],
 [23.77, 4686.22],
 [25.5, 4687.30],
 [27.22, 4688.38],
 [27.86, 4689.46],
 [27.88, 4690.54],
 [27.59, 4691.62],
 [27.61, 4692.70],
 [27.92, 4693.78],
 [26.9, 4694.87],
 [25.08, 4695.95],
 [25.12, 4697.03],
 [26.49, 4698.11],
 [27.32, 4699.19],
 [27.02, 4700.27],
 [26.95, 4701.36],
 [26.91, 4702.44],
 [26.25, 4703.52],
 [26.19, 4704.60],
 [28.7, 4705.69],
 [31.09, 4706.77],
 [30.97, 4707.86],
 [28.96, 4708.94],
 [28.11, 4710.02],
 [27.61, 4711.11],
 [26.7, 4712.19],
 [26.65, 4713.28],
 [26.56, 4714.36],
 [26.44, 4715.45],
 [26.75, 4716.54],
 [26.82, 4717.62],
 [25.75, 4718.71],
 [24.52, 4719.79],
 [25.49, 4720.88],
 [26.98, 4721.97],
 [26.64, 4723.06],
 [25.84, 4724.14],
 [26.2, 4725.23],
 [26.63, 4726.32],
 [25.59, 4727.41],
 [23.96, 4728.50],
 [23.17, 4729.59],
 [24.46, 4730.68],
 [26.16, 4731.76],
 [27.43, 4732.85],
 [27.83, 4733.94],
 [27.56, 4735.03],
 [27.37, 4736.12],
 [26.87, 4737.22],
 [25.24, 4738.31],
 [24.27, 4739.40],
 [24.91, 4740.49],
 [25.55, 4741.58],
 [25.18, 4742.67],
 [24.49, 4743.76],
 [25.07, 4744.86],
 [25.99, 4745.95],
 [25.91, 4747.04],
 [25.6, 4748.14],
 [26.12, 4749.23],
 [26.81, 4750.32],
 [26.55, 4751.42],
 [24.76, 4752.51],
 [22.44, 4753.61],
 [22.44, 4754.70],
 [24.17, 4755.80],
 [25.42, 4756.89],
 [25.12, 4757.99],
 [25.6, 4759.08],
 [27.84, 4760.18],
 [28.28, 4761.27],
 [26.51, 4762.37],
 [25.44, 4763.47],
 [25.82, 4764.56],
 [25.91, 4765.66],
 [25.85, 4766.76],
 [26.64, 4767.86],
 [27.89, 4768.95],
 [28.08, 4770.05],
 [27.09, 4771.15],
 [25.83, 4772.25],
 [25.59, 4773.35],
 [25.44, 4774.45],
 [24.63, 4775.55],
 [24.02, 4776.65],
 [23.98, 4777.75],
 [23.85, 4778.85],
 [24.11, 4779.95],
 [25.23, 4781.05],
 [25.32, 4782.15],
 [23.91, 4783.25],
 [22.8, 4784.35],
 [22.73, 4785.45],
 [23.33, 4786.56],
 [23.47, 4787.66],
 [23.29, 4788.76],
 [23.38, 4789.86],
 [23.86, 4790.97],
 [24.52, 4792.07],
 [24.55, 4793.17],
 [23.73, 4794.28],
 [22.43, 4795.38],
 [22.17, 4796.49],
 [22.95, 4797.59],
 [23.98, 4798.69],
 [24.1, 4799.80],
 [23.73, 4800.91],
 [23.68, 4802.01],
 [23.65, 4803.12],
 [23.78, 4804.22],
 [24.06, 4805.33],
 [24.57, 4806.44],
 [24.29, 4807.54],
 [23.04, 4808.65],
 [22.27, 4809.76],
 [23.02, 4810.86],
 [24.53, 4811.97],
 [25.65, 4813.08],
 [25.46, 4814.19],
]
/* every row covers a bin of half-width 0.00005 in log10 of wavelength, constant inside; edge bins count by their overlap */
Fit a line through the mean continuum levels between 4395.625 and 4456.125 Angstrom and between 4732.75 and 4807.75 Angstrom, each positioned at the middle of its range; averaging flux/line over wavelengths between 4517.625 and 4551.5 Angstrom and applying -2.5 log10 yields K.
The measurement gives 0.34 mag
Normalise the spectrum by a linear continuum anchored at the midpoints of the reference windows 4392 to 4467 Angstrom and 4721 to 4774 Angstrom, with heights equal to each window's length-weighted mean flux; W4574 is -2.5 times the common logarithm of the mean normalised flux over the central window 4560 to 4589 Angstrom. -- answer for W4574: 0.308 mag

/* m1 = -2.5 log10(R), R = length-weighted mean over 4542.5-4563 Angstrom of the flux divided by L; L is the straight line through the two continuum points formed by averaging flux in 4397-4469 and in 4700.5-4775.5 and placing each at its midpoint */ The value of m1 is 0.38 mag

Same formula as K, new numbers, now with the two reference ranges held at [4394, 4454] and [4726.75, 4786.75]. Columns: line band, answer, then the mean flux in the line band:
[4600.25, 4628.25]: 0.280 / 27.3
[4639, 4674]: 0.195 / 27.1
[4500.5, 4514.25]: 0.232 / 34.6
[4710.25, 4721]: 0.075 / 26.4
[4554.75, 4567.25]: 0.365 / 27.9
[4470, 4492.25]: 0.094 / 40.9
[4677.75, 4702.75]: 0.105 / 27.3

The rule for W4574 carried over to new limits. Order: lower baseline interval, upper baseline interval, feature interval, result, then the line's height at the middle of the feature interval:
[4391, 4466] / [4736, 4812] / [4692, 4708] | 0.09 mag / 29.7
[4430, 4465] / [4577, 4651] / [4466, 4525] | 0.17 mag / 43.5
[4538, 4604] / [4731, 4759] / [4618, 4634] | 0.05 mag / 27.5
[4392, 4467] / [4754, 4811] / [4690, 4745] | 0.09 mag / 28.9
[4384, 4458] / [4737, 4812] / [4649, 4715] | 0.13 mag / 30.6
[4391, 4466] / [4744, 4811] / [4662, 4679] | 0.18 mag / 31.8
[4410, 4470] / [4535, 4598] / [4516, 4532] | 0.15 mag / 35.7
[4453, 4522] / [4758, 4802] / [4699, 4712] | 0.02 mag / 28.5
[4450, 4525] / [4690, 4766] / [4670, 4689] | 0.07 mag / 28.9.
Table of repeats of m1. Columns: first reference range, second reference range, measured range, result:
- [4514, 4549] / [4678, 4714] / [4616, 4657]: 0.056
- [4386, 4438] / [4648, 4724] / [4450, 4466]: -0.104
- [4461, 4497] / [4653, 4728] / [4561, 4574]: 0.234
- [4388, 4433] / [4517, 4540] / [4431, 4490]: -0.173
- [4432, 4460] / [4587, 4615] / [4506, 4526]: 0.223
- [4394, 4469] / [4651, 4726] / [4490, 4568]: 0.270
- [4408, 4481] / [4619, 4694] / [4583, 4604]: 0.196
